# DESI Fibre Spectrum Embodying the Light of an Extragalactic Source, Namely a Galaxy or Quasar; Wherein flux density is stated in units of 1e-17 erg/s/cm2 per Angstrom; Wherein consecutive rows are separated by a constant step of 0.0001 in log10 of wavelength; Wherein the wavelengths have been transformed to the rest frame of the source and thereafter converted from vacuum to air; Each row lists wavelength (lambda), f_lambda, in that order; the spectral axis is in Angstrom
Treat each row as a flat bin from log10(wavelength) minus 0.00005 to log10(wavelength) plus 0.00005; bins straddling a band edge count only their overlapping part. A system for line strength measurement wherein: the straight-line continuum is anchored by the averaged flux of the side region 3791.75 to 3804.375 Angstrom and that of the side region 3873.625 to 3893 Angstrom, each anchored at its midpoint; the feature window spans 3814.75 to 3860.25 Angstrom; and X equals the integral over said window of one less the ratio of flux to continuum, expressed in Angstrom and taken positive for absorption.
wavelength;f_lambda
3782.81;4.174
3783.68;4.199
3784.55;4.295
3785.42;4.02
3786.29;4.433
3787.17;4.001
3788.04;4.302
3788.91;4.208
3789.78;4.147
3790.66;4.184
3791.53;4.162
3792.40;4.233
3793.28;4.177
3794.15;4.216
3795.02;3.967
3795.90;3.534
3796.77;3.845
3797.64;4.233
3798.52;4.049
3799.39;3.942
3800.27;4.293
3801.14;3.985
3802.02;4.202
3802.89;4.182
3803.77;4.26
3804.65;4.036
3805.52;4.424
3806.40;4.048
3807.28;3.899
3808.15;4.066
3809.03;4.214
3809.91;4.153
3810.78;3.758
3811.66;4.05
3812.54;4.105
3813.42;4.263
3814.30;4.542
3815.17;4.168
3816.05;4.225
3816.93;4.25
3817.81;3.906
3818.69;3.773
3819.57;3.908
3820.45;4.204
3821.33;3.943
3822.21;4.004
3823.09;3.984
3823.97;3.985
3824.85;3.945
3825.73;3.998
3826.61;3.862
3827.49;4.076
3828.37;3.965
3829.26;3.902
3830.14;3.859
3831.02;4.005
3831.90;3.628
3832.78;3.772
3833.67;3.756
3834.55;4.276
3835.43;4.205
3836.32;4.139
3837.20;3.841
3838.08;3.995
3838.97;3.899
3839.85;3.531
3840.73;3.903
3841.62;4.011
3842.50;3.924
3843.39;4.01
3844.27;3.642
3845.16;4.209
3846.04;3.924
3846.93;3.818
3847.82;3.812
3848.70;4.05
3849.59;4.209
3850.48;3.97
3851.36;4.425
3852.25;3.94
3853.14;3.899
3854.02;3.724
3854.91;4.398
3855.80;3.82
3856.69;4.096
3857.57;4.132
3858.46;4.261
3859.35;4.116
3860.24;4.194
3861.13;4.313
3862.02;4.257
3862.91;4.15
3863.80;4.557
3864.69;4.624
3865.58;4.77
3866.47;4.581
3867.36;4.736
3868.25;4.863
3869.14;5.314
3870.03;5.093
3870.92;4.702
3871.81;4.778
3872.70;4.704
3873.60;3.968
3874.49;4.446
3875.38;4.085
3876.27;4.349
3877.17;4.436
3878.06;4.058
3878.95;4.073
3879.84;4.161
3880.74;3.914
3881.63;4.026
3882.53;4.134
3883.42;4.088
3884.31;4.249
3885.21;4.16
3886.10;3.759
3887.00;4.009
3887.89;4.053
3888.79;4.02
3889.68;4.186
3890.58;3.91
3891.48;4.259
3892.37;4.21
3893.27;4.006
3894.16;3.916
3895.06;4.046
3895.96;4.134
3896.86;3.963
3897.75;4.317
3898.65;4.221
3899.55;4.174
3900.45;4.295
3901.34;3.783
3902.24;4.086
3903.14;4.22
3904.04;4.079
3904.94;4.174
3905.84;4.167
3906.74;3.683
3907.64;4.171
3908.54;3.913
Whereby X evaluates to 1.2 Angstrom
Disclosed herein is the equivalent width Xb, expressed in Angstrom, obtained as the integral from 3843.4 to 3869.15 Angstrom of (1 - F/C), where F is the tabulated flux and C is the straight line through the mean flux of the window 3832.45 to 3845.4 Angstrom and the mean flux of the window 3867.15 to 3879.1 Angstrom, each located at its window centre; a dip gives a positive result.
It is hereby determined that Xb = 0.2 Angstrom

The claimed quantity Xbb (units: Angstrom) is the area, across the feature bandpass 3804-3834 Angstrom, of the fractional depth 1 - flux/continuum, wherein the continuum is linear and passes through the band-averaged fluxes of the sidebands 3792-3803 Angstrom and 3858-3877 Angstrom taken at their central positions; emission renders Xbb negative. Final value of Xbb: 1.3 Angstrom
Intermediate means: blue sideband 4.06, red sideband 4.51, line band 4.02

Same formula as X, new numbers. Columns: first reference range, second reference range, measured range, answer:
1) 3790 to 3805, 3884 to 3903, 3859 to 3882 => -1.98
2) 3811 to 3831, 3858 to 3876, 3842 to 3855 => 1.03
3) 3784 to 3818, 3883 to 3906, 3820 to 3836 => 0.60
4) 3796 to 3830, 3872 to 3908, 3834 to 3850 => 0.47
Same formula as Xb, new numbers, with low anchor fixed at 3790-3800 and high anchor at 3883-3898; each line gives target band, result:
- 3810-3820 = -0.1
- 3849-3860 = 0.0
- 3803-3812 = -0.1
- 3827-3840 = 0.4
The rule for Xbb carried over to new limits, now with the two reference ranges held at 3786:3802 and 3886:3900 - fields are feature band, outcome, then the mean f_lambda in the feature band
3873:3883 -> -0.18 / 4.16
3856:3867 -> -0.65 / 4.33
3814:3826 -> 0.13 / 4.06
